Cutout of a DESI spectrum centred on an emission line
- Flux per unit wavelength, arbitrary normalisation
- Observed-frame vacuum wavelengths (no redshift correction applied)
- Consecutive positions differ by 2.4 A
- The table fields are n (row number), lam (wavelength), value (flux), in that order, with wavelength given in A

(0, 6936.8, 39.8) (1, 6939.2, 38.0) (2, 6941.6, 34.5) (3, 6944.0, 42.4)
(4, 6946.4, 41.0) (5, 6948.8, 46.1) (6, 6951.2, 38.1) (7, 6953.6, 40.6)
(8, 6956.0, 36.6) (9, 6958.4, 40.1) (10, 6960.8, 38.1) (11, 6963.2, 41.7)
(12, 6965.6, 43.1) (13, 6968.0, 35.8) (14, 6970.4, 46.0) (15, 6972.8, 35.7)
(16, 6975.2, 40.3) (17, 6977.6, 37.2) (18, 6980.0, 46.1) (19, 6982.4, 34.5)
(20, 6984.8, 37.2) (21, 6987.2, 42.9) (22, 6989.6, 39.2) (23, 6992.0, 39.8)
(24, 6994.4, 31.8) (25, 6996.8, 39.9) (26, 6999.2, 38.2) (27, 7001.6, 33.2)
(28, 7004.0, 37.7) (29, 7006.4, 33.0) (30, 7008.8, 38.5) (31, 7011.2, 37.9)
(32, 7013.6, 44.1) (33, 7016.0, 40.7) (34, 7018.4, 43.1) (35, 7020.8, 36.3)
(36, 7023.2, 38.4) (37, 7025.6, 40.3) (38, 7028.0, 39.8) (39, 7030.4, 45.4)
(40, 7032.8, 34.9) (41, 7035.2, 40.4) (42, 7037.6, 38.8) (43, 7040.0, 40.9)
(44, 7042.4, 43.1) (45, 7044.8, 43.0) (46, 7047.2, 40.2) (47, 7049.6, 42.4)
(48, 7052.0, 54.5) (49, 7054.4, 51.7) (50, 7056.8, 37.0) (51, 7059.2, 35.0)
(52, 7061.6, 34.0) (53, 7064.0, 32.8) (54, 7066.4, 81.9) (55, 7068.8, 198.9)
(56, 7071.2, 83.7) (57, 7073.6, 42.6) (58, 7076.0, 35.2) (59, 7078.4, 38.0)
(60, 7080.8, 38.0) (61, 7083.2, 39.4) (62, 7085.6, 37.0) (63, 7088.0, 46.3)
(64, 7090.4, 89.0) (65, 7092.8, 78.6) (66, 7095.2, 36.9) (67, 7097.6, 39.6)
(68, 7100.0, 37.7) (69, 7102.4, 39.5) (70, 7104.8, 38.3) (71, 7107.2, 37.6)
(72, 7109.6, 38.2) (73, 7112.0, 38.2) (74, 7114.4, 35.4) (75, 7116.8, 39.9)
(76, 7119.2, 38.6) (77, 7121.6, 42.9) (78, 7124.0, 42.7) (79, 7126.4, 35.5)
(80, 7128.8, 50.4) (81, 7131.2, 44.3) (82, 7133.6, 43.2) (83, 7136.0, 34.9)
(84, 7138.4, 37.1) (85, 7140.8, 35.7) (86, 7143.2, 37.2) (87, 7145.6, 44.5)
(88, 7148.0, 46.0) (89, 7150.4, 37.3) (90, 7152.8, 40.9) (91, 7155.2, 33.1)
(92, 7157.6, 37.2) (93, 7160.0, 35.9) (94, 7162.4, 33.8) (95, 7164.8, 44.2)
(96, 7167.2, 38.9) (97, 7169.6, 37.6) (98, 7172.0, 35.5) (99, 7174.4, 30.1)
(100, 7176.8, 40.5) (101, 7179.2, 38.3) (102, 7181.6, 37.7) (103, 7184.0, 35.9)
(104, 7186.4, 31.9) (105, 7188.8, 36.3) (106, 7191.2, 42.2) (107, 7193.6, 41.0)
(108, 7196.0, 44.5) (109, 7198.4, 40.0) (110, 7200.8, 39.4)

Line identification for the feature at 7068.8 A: H-alpha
